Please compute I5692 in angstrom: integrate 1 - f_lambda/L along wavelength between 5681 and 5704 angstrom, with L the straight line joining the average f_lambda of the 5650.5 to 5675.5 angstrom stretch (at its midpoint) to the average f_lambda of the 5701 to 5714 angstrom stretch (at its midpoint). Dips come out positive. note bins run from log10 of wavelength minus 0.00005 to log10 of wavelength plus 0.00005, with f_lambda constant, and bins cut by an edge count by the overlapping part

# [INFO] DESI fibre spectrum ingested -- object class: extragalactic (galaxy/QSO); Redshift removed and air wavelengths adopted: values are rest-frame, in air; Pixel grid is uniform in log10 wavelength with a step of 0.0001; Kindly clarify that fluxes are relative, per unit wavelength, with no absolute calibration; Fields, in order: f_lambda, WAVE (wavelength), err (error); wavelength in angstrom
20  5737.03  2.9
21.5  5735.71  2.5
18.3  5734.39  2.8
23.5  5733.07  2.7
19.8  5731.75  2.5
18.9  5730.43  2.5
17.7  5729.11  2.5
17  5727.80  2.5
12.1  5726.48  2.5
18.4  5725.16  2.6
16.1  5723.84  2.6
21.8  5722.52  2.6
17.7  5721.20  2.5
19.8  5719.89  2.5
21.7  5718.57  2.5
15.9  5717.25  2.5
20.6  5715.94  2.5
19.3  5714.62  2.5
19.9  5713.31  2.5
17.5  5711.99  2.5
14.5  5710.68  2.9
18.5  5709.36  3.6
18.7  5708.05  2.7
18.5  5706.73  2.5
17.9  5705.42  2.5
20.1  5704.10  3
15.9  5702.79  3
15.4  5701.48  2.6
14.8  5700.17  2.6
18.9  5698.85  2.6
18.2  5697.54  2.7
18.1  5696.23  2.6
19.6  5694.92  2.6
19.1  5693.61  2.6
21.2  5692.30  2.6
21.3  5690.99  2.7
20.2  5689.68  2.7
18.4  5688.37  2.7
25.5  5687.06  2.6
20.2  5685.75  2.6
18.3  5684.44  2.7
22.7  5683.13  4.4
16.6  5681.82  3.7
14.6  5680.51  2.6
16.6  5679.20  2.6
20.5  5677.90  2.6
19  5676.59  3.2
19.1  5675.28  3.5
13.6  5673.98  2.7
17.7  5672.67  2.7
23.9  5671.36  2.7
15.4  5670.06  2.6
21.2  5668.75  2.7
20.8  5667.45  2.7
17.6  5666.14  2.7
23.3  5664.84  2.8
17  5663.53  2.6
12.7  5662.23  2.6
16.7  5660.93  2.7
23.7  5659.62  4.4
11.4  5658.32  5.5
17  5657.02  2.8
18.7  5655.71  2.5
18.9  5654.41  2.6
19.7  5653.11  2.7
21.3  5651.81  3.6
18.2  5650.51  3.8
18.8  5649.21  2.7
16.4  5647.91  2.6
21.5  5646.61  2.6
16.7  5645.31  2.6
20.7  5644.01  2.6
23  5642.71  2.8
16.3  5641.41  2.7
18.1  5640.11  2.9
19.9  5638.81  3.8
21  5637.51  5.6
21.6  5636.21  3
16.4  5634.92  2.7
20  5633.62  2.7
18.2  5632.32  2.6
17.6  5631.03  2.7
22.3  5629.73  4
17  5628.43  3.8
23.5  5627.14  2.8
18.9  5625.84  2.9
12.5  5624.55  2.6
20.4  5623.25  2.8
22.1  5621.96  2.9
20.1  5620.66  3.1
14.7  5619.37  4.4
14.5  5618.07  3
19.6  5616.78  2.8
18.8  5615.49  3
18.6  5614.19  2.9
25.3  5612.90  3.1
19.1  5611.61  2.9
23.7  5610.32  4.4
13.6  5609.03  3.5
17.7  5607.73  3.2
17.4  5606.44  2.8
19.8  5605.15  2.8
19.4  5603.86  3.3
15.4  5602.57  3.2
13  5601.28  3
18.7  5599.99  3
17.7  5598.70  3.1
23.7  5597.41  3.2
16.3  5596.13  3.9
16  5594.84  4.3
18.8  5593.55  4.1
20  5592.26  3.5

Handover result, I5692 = -1.4 angstrom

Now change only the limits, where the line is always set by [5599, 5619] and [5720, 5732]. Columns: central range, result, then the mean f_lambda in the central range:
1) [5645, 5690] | -1.7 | 18.7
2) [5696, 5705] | 0.3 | 17.3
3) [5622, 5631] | -0.5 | 19.2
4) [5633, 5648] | -1.1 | 19.4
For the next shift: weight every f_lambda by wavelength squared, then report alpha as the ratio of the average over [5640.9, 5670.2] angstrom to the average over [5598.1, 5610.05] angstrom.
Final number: 1.11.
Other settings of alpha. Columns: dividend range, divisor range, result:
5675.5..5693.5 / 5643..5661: 1.06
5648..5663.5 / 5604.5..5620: 0.98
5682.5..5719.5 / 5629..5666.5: 1.03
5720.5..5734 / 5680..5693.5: 0.93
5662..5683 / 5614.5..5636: 1.00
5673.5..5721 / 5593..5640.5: 1.03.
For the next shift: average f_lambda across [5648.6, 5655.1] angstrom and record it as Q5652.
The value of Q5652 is 19.4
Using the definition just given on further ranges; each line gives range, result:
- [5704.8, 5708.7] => 18.4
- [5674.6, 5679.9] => 18.8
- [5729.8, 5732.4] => 19.4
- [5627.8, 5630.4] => 19.6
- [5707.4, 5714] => 17.8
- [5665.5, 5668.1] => 19.2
